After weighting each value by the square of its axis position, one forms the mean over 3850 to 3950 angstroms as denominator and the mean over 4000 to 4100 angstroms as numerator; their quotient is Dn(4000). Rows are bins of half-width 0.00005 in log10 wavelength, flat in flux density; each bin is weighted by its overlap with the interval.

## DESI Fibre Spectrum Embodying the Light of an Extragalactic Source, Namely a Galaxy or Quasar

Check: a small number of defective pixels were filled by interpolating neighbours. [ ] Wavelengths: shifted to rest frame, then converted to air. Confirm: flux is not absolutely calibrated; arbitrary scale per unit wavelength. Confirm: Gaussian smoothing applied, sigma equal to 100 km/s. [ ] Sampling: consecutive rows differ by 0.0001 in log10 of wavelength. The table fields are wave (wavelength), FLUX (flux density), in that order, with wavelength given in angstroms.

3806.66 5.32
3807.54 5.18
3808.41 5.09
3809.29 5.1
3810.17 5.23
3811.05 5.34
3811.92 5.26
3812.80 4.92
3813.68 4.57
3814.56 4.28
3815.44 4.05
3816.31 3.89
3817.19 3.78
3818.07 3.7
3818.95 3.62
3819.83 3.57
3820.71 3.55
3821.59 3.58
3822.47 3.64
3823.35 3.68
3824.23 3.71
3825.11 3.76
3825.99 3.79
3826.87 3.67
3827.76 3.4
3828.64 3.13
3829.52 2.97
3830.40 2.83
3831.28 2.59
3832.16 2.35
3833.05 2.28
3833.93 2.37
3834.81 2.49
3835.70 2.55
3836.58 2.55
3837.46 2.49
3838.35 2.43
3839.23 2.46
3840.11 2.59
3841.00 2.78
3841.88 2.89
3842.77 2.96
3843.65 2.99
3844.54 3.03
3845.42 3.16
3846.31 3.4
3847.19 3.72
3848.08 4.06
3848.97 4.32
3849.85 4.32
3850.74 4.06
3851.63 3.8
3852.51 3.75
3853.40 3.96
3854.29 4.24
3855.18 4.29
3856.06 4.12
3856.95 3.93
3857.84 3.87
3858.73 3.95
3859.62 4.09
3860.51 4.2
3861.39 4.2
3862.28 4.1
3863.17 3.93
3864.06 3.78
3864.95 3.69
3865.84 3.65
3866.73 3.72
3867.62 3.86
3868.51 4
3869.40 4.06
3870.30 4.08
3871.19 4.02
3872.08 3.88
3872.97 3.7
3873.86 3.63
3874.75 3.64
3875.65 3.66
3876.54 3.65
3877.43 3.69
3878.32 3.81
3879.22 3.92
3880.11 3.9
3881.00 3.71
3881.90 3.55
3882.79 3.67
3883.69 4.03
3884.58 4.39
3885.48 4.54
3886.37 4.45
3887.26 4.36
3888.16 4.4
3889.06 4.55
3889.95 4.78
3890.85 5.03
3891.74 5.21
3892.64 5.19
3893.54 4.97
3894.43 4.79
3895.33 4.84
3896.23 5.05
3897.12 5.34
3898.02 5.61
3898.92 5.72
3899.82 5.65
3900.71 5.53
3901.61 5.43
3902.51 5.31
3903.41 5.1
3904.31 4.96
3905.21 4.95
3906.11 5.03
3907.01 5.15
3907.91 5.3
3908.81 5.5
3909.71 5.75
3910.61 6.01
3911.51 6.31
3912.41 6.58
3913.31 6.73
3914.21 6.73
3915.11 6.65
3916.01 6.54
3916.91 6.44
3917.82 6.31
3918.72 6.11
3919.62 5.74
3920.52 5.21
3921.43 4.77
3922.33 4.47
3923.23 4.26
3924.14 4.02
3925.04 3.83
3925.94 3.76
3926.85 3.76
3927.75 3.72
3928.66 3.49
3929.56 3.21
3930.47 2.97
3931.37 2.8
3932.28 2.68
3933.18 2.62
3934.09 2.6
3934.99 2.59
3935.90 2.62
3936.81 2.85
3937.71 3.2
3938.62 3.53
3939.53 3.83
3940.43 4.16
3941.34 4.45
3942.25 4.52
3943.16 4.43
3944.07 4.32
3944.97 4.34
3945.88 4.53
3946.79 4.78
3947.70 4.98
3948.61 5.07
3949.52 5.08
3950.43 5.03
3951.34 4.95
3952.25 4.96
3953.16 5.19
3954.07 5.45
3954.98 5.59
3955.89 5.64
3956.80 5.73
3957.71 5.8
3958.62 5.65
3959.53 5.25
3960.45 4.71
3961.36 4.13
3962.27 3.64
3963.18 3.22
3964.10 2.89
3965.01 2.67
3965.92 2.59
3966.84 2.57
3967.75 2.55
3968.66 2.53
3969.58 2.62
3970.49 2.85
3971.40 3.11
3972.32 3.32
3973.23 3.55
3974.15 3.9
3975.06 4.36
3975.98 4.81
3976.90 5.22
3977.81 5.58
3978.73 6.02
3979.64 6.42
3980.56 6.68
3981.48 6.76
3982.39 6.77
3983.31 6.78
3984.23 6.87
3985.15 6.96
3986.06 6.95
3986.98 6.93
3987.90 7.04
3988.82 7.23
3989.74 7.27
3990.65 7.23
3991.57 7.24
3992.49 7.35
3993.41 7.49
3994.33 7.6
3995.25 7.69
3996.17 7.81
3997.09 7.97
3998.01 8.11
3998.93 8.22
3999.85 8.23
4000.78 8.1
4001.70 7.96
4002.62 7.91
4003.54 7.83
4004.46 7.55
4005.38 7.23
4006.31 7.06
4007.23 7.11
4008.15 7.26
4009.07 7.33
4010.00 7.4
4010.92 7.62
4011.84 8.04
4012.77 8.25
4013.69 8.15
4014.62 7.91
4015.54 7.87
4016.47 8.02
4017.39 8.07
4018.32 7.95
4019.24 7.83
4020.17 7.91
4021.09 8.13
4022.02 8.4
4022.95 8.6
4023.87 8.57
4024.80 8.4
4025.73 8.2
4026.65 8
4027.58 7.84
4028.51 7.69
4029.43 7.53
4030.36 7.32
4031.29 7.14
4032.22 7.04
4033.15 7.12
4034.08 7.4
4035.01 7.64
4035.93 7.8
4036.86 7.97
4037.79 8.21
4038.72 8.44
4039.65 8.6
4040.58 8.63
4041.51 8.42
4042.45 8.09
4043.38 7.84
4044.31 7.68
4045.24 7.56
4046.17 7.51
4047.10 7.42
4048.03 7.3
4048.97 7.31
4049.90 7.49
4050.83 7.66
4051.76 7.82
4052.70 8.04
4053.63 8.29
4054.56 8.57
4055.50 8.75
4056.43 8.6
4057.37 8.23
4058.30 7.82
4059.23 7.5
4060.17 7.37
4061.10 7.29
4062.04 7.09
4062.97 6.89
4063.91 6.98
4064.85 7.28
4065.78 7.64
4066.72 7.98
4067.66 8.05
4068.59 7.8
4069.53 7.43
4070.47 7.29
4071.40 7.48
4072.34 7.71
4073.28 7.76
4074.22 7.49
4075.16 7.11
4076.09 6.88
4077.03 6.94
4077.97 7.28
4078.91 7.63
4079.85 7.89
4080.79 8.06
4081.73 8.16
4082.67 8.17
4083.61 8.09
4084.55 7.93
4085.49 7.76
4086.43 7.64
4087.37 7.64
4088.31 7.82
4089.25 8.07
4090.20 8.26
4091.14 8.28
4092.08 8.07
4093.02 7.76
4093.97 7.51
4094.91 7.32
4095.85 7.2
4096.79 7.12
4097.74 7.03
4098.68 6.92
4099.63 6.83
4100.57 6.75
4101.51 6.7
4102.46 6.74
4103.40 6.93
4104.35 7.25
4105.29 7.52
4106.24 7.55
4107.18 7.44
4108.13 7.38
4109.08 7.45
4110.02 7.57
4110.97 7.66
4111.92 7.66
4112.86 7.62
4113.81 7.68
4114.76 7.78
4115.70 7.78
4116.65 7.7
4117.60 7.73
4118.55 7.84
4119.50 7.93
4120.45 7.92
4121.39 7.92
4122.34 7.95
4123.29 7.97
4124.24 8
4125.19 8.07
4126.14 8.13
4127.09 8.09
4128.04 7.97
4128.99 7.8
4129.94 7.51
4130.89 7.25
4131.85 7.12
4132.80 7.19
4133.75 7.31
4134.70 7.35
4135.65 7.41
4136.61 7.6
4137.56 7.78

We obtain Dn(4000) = 1.9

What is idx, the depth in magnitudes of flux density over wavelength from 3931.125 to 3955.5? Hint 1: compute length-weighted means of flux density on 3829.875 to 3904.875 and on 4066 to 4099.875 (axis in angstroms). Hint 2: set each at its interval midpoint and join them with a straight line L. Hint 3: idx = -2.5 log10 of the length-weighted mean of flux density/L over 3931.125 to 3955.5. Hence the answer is 0.262 mag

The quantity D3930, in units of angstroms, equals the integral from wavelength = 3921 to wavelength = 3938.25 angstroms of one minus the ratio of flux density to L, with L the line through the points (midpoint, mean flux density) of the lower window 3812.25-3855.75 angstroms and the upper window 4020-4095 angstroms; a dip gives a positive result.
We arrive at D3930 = 6.18 angstroms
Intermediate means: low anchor 3.41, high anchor 7.78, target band 3.38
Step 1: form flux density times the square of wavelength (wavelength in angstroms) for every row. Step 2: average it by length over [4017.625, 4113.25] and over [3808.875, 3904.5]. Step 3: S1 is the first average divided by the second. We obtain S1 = 2.16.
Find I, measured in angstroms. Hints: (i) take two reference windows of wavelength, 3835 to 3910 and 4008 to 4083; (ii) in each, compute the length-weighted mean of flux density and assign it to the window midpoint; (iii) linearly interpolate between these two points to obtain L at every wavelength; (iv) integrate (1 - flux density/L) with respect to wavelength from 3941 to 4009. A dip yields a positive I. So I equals 7.3 angstroms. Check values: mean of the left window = 4.13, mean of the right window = 7.78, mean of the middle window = 5.67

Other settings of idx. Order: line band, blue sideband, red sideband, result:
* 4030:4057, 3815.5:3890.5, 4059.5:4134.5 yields -0.17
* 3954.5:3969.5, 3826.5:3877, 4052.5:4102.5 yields 0.33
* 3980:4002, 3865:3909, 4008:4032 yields -0.03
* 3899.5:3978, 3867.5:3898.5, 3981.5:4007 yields 0.26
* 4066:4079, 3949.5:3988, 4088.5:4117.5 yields -0.09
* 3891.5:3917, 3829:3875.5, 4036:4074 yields -0.21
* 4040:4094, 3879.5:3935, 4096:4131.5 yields -0.12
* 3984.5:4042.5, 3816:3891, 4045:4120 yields -0.21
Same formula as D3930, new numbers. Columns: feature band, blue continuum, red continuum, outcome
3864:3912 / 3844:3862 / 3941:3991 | -3.60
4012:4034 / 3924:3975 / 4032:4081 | -4.75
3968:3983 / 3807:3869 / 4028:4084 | 3.83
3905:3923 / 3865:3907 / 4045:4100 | -3.18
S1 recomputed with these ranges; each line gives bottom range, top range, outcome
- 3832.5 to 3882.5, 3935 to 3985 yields 1.33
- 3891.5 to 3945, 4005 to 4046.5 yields 1.75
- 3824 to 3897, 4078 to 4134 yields 2.30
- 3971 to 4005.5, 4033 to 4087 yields 1.20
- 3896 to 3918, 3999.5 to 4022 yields 1.43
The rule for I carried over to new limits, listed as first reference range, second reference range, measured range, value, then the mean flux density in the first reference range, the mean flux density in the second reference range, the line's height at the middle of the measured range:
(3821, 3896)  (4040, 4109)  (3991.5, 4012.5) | -4.55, 3.72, 7.61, 6.31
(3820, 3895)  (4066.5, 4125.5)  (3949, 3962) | 0.25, 3.71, 7.6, 5.31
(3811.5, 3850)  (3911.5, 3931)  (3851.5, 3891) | 0.99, 3.36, 5.03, 4.11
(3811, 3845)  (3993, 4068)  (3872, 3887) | 1.98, 3.32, 7.81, 4.46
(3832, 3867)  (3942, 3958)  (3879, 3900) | -2.91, 3.45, 5.02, 4.07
